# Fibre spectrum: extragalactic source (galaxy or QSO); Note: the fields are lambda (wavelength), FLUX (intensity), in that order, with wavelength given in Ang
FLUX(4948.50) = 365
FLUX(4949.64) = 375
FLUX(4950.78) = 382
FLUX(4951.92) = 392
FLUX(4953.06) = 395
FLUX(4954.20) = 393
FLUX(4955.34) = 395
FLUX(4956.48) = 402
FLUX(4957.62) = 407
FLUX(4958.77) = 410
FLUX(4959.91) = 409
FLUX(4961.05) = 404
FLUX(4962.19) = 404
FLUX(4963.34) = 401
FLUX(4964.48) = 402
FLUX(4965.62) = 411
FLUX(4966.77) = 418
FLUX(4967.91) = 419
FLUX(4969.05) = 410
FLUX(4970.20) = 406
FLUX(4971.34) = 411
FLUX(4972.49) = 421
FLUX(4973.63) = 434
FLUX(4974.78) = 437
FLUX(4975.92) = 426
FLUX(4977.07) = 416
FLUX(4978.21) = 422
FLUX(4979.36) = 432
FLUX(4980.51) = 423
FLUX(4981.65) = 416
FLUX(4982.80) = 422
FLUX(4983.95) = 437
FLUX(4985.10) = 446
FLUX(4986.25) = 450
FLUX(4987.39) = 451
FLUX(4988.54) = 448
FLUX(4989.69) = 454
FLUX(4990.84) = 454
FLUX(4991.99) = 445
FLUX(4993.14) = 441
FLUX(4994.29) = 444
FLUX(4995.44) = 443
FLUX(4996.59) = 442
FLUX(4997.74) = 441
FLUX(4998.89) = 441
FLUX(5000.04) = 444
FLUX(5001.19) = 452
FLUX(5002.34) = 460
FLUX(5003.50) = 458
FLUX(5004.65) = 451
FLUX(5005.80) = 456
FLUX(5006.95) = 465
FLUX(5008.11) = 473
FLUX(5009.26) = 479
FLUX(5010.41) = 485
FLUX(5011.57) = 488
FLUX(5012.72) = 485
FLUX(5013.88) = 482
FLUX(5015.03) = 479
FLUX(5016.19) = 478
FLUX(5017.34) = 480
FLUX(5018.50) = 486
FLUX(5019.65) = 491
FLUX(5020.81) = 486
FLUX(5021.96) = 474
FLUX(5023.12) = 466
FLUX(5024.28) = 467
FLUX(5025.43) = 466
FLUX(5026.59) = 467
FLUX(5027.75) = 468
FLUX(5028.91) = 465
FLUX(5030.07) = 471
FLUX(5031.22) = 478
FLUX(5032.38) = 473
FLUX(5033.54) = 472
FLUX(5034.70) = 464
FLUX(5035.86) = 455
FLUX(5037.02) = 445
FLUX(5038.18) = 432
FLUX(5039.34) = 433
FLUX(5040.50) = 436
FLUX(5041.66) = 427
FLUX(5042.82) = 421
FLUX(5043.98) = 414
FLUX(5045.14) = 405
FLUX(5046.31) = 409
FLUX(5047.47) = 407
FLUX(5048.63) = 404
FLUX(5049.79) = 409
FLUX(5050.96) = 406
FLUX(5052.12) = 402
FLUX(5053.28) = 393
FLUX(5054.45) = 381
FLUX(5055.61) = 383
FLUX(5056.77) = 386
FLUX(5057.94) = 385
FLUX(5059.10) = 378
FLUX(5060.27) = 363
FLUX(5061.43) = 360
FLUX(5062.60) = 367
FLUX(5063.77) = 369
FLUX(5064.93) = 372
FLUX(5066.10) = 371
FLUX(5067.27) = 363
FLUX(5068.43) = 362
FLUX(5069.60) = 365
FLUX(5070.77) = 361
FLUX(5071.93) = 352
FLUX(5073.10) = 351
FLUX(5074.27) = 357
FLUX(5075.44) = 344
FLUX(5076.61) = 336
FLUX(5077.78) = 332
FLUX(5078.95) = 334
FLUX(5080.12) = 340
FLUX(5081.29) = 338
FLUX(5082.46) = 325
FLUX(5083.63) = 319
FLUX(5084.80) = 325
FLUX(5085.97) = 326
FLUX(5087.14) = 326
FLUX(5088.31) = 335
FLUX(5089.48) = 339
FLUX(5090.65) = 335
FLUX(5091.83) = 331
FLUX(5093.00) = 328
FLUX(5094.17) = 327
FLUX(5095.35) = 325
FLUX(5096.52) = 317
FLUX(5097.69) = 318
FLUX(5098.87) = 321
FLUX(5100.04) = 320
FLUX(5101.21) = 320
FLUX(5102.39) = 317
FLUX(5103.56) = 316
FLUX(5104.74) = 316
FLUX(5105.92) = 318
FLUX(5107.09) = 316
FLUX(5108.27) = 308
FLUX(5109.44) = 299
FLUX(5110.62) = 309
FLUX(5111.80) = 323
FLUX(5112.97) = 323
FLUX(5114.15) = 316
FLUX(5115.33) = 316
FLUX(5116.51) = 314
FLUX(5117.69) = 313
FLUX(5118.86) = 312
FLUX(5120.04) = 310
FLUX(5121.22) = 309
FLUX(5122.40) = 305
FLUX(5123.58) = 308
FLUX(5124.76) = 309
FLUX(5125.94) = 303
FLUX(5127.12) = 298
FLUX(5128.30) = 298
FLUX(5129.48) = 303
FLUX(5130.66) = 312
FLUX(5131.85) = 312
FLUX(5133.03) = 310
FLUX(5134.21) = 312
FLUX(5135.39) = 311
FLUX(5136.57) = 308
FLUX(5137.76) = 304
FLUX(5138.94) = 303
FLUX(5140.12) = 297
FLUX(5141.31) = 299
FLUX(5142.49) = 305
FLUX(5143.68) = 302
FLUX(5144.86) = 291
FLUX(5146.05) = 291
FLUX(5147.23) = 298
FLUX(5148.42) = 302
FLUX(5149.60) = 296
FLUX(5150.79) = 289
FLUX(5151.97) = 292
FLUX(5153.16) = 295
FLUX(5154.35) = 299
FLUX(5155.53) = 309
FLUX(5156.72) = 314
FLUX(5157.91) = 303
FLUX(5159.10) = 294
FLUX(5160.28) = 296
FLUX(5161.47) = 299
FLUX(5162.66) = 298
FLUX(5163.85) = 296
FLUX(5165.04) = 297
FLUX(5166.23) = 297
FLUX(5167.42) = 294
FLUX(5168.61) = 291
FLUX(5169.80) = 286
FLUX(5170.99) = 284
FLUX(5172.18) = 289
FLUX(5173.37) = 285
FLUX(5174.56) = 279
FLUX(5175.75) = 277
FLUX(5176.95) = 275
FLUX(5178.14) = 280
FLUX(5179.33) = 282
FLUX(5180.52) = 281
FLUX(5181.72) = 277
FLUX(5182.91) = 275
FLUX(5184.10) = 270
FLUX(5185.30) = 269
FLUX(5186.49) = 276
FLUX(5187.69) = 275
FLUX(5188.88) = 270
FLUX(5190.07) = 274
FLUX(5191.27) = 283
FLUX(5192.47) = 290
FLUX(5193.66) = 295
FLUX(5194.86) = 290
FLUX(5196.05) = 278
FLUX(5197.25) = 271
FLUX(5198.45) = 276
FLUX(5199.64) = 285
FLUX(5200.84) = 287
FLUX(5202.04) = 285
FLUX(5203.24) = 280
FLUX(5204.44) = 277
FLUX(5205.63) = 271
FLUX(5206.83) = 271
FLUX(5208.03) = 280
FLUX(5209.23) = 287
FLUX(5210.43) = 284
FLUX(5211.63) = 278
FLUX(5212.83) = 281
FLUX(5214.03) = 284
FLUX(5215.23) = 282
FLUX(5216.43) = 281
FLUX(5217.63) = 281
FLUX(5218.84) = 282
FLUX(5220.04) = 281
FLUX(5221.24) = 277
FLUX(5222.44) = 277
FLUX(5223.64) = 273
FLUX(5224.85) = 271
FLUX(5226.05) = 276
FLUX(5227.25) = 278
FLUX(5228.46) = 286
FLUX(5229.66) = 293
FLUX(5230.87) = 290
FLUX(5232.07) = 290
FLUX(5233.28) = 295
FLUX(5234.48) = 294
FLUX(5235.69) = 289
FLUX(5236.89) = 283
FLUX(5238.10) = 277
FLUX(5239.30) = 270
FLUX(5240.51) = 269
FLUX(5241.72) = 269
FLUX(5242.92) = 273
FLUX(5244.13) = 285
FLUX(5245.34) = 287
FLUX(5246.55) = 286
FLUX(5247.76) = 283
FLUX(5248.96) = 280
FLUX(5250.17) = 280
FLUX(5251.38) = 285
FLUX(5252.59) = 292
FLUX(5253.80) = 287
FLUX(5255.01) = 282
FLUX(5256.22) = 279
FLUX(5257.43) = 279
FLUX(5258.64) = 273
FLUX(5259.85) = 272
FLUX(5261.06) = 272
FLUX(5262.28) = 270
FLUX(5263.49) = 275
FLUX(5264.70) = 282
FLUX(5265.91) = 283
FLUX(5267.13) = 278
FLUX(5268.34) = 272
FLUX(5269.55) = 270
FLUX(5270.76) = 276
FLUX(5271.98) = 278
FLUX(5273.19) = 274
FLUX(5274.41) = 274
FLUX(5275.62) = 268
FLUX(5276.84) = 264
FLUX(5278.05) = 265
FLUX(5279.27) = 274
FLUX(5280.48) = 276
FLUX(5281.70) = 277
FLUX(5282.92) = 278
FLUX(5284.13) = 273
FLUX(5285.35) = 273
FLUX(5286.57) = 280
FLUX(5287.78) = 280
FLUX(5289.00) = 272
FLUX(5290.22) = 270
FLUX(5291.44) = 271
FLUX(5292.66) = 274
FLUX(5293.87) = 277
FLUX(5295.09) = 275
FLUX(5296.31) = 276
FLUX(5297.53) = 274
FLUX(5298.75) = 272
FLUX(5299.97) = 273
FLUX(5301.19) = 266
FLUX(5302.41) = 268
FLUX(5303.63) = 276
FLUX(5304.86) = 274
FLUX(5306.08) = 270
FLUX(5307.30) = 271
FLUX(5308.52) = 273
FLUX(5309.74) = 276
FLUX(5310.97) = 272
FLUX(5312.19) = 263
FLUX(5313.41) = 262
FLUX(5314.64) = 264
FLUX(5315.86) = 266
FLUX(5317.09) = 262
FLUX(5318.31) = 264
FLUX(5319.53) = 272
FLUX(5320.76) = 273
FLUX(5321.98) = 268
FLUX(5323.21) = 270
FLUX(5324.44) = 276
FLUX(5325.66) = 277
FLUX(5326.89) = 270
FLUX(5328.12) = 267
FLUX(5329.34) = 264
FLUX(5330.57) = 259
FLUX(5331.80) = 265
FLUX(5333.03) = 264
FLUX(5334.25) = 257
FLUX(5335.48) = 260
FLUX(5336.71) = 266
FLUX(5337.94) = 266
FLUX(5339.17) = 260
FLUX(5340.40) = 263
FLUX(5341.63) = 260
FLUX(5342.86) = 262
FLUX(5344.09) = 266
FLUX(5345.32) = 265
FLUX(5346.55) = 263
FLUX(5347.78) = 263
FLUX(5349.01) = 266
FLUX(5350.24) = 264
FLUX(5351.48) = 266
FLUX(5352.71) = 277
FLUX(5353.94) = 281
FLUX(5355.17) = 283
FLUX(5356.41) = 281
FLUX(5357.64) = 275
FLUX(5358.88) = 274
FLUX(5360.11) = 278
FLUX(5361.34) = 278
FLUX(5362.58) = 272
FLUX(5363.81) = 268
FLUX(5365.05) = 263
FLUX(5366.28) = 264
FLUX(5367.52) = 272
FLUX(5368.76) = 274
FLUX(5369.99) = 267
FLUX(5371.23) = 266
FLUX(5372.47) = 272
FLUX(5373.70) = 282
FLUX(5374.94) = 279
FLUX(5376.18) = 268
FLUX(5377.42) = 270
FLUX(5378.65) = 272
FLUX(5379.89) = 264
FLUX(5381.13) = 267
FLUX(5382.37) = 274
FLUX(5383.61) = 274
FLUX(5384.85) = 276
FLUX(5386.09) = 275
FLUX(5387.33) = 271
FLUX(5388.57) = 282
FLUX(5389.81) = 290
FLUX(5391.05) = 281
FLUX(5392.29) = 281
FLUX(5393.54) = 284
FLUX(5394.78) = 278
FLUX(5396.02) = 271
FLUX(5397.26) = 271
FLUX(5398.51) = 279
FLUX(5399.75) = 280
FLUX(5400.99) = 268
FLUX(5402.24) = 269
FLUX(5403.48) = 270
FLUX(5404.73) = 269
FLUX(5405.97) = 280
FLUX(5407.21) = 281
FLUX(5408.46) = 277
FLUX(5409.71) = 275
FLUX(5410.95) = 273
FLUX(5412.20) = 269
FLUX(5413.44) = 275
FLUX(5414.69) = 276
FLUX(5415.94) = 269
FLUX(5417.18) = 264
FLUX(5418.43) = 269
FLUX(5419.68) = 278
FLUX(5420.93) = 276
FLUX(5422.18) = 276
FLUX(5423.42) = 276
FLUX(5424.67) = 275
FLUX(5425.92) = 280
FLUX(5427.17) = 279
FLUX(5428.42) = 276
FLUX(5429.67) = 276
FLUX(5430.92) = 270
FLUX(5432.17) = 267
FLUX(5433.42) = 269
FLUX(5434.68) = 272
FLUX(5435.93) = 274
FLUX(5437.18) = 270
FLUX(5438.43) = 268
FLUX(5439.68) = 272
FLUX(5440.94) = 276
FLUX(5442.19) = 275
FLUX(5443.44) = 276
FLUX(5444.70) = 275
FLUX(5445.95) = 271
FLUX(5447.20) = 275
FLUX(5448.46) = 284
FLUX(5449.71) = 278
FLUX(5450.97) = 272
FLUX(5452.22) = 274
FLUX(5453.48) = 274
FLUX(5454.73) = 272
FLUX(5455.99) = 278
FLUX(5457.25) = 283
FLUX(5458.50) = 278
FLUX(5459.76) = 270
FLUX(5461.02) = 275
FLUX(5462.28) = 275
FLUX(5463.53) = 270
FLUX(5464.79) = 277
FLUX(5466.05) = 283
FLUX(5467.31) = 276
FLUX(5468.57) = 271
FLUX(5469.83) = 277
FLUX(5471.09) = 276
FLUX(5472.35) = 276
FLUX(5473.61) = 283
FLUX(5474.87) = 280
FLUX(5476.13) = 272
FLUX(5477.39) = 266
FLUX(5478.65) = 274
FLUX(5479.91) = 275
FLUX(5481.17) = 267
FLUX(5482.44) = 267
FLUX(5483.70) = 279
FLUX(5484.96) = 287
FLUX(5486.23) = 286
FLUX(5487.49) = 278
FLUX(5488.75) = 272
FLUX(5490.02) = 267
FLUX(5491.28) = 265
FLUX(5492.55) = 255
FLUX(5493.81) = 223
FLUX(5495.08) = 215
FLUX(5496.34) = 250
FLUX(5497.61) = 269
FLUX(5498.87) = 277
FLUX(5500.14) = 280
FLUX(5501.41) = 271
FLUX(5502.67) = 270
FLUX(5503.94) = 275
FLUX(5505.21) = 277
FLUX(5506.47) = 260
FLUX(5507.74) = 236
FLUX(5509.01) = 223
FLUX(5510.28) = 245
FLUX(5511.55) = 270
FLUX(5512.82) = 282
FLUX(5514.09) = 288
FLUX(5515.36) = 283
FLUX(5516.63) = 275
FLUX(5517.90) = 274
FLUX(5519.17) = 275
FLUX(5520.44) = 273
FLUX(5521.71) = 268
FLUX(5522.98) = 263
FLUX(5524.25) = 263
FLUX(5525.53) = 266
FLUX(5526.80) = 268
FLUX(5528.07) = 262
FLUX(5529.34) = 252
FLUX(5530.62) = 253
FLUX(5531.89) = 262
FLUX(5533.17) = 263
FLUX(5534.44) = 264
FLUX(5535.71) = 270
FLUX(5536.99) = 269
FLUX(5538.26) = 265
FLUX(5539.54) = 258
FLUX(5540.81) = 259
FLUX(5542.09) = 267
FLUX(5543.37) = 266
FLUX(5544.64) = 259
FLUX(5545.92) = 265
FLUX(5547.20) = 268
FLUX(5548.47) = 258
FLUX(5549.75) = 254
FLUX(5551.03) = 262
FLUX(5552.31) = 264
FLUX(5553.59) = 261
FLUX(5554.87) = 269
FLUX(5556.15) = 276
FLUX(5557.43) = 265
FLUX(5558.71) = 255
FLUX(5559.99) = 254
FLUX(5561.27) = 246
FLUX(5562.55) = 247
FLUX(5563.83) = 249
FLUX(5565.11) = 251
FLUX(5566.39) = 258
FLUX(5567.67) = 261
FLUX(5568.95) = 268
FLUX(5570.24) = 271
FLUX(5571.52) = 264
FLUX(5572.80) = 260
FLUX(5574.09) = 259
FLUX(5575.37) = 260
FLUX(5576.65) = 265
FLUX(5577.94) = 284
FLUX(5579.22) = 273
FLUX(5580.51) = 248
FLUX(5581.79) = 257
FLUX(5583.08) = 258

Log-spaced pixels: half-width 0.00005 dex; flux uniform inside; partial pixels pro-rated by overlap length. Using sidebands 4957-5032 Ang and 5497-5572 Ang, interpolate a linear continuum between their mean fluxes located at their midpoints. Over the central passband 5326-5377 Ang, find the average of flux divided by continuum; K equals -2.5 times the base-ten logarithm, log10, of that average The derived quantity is 0.21 mag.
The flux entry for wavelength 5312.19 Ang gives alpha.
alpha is 263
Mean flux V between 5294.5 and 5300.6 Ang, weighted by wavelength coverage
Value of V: 274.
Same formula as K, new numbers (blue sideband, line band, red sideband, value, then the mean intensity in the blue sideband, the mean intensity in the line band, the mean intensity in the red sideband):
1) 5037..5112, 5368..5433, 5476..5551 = 0.06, 357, 274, 265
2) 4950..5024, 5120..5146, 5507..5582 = 0.28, 439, 304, 263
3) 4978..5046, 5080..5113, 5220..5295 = 0.22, 455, 323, 278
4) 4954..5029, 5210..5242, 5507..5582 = 0.29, 443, 281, 263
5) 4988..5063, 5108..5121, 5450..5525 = 0.29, 443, 313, 270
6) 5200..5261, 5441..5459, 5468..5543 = -0.03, 281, 276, 267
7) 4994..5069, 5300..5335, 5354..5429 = 0.15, 436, 268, 274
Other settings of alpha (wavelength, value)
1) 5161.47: 299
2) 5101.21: 320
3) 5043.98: 414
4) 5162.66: 298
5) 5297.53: 274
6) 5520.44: 273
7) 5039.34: 433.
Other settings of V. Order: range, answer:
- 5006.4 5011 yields 475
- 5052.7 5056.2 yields 386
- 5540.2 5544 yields 263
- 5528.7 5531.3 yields 253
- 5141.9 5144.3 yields 303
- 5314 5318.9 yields 264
